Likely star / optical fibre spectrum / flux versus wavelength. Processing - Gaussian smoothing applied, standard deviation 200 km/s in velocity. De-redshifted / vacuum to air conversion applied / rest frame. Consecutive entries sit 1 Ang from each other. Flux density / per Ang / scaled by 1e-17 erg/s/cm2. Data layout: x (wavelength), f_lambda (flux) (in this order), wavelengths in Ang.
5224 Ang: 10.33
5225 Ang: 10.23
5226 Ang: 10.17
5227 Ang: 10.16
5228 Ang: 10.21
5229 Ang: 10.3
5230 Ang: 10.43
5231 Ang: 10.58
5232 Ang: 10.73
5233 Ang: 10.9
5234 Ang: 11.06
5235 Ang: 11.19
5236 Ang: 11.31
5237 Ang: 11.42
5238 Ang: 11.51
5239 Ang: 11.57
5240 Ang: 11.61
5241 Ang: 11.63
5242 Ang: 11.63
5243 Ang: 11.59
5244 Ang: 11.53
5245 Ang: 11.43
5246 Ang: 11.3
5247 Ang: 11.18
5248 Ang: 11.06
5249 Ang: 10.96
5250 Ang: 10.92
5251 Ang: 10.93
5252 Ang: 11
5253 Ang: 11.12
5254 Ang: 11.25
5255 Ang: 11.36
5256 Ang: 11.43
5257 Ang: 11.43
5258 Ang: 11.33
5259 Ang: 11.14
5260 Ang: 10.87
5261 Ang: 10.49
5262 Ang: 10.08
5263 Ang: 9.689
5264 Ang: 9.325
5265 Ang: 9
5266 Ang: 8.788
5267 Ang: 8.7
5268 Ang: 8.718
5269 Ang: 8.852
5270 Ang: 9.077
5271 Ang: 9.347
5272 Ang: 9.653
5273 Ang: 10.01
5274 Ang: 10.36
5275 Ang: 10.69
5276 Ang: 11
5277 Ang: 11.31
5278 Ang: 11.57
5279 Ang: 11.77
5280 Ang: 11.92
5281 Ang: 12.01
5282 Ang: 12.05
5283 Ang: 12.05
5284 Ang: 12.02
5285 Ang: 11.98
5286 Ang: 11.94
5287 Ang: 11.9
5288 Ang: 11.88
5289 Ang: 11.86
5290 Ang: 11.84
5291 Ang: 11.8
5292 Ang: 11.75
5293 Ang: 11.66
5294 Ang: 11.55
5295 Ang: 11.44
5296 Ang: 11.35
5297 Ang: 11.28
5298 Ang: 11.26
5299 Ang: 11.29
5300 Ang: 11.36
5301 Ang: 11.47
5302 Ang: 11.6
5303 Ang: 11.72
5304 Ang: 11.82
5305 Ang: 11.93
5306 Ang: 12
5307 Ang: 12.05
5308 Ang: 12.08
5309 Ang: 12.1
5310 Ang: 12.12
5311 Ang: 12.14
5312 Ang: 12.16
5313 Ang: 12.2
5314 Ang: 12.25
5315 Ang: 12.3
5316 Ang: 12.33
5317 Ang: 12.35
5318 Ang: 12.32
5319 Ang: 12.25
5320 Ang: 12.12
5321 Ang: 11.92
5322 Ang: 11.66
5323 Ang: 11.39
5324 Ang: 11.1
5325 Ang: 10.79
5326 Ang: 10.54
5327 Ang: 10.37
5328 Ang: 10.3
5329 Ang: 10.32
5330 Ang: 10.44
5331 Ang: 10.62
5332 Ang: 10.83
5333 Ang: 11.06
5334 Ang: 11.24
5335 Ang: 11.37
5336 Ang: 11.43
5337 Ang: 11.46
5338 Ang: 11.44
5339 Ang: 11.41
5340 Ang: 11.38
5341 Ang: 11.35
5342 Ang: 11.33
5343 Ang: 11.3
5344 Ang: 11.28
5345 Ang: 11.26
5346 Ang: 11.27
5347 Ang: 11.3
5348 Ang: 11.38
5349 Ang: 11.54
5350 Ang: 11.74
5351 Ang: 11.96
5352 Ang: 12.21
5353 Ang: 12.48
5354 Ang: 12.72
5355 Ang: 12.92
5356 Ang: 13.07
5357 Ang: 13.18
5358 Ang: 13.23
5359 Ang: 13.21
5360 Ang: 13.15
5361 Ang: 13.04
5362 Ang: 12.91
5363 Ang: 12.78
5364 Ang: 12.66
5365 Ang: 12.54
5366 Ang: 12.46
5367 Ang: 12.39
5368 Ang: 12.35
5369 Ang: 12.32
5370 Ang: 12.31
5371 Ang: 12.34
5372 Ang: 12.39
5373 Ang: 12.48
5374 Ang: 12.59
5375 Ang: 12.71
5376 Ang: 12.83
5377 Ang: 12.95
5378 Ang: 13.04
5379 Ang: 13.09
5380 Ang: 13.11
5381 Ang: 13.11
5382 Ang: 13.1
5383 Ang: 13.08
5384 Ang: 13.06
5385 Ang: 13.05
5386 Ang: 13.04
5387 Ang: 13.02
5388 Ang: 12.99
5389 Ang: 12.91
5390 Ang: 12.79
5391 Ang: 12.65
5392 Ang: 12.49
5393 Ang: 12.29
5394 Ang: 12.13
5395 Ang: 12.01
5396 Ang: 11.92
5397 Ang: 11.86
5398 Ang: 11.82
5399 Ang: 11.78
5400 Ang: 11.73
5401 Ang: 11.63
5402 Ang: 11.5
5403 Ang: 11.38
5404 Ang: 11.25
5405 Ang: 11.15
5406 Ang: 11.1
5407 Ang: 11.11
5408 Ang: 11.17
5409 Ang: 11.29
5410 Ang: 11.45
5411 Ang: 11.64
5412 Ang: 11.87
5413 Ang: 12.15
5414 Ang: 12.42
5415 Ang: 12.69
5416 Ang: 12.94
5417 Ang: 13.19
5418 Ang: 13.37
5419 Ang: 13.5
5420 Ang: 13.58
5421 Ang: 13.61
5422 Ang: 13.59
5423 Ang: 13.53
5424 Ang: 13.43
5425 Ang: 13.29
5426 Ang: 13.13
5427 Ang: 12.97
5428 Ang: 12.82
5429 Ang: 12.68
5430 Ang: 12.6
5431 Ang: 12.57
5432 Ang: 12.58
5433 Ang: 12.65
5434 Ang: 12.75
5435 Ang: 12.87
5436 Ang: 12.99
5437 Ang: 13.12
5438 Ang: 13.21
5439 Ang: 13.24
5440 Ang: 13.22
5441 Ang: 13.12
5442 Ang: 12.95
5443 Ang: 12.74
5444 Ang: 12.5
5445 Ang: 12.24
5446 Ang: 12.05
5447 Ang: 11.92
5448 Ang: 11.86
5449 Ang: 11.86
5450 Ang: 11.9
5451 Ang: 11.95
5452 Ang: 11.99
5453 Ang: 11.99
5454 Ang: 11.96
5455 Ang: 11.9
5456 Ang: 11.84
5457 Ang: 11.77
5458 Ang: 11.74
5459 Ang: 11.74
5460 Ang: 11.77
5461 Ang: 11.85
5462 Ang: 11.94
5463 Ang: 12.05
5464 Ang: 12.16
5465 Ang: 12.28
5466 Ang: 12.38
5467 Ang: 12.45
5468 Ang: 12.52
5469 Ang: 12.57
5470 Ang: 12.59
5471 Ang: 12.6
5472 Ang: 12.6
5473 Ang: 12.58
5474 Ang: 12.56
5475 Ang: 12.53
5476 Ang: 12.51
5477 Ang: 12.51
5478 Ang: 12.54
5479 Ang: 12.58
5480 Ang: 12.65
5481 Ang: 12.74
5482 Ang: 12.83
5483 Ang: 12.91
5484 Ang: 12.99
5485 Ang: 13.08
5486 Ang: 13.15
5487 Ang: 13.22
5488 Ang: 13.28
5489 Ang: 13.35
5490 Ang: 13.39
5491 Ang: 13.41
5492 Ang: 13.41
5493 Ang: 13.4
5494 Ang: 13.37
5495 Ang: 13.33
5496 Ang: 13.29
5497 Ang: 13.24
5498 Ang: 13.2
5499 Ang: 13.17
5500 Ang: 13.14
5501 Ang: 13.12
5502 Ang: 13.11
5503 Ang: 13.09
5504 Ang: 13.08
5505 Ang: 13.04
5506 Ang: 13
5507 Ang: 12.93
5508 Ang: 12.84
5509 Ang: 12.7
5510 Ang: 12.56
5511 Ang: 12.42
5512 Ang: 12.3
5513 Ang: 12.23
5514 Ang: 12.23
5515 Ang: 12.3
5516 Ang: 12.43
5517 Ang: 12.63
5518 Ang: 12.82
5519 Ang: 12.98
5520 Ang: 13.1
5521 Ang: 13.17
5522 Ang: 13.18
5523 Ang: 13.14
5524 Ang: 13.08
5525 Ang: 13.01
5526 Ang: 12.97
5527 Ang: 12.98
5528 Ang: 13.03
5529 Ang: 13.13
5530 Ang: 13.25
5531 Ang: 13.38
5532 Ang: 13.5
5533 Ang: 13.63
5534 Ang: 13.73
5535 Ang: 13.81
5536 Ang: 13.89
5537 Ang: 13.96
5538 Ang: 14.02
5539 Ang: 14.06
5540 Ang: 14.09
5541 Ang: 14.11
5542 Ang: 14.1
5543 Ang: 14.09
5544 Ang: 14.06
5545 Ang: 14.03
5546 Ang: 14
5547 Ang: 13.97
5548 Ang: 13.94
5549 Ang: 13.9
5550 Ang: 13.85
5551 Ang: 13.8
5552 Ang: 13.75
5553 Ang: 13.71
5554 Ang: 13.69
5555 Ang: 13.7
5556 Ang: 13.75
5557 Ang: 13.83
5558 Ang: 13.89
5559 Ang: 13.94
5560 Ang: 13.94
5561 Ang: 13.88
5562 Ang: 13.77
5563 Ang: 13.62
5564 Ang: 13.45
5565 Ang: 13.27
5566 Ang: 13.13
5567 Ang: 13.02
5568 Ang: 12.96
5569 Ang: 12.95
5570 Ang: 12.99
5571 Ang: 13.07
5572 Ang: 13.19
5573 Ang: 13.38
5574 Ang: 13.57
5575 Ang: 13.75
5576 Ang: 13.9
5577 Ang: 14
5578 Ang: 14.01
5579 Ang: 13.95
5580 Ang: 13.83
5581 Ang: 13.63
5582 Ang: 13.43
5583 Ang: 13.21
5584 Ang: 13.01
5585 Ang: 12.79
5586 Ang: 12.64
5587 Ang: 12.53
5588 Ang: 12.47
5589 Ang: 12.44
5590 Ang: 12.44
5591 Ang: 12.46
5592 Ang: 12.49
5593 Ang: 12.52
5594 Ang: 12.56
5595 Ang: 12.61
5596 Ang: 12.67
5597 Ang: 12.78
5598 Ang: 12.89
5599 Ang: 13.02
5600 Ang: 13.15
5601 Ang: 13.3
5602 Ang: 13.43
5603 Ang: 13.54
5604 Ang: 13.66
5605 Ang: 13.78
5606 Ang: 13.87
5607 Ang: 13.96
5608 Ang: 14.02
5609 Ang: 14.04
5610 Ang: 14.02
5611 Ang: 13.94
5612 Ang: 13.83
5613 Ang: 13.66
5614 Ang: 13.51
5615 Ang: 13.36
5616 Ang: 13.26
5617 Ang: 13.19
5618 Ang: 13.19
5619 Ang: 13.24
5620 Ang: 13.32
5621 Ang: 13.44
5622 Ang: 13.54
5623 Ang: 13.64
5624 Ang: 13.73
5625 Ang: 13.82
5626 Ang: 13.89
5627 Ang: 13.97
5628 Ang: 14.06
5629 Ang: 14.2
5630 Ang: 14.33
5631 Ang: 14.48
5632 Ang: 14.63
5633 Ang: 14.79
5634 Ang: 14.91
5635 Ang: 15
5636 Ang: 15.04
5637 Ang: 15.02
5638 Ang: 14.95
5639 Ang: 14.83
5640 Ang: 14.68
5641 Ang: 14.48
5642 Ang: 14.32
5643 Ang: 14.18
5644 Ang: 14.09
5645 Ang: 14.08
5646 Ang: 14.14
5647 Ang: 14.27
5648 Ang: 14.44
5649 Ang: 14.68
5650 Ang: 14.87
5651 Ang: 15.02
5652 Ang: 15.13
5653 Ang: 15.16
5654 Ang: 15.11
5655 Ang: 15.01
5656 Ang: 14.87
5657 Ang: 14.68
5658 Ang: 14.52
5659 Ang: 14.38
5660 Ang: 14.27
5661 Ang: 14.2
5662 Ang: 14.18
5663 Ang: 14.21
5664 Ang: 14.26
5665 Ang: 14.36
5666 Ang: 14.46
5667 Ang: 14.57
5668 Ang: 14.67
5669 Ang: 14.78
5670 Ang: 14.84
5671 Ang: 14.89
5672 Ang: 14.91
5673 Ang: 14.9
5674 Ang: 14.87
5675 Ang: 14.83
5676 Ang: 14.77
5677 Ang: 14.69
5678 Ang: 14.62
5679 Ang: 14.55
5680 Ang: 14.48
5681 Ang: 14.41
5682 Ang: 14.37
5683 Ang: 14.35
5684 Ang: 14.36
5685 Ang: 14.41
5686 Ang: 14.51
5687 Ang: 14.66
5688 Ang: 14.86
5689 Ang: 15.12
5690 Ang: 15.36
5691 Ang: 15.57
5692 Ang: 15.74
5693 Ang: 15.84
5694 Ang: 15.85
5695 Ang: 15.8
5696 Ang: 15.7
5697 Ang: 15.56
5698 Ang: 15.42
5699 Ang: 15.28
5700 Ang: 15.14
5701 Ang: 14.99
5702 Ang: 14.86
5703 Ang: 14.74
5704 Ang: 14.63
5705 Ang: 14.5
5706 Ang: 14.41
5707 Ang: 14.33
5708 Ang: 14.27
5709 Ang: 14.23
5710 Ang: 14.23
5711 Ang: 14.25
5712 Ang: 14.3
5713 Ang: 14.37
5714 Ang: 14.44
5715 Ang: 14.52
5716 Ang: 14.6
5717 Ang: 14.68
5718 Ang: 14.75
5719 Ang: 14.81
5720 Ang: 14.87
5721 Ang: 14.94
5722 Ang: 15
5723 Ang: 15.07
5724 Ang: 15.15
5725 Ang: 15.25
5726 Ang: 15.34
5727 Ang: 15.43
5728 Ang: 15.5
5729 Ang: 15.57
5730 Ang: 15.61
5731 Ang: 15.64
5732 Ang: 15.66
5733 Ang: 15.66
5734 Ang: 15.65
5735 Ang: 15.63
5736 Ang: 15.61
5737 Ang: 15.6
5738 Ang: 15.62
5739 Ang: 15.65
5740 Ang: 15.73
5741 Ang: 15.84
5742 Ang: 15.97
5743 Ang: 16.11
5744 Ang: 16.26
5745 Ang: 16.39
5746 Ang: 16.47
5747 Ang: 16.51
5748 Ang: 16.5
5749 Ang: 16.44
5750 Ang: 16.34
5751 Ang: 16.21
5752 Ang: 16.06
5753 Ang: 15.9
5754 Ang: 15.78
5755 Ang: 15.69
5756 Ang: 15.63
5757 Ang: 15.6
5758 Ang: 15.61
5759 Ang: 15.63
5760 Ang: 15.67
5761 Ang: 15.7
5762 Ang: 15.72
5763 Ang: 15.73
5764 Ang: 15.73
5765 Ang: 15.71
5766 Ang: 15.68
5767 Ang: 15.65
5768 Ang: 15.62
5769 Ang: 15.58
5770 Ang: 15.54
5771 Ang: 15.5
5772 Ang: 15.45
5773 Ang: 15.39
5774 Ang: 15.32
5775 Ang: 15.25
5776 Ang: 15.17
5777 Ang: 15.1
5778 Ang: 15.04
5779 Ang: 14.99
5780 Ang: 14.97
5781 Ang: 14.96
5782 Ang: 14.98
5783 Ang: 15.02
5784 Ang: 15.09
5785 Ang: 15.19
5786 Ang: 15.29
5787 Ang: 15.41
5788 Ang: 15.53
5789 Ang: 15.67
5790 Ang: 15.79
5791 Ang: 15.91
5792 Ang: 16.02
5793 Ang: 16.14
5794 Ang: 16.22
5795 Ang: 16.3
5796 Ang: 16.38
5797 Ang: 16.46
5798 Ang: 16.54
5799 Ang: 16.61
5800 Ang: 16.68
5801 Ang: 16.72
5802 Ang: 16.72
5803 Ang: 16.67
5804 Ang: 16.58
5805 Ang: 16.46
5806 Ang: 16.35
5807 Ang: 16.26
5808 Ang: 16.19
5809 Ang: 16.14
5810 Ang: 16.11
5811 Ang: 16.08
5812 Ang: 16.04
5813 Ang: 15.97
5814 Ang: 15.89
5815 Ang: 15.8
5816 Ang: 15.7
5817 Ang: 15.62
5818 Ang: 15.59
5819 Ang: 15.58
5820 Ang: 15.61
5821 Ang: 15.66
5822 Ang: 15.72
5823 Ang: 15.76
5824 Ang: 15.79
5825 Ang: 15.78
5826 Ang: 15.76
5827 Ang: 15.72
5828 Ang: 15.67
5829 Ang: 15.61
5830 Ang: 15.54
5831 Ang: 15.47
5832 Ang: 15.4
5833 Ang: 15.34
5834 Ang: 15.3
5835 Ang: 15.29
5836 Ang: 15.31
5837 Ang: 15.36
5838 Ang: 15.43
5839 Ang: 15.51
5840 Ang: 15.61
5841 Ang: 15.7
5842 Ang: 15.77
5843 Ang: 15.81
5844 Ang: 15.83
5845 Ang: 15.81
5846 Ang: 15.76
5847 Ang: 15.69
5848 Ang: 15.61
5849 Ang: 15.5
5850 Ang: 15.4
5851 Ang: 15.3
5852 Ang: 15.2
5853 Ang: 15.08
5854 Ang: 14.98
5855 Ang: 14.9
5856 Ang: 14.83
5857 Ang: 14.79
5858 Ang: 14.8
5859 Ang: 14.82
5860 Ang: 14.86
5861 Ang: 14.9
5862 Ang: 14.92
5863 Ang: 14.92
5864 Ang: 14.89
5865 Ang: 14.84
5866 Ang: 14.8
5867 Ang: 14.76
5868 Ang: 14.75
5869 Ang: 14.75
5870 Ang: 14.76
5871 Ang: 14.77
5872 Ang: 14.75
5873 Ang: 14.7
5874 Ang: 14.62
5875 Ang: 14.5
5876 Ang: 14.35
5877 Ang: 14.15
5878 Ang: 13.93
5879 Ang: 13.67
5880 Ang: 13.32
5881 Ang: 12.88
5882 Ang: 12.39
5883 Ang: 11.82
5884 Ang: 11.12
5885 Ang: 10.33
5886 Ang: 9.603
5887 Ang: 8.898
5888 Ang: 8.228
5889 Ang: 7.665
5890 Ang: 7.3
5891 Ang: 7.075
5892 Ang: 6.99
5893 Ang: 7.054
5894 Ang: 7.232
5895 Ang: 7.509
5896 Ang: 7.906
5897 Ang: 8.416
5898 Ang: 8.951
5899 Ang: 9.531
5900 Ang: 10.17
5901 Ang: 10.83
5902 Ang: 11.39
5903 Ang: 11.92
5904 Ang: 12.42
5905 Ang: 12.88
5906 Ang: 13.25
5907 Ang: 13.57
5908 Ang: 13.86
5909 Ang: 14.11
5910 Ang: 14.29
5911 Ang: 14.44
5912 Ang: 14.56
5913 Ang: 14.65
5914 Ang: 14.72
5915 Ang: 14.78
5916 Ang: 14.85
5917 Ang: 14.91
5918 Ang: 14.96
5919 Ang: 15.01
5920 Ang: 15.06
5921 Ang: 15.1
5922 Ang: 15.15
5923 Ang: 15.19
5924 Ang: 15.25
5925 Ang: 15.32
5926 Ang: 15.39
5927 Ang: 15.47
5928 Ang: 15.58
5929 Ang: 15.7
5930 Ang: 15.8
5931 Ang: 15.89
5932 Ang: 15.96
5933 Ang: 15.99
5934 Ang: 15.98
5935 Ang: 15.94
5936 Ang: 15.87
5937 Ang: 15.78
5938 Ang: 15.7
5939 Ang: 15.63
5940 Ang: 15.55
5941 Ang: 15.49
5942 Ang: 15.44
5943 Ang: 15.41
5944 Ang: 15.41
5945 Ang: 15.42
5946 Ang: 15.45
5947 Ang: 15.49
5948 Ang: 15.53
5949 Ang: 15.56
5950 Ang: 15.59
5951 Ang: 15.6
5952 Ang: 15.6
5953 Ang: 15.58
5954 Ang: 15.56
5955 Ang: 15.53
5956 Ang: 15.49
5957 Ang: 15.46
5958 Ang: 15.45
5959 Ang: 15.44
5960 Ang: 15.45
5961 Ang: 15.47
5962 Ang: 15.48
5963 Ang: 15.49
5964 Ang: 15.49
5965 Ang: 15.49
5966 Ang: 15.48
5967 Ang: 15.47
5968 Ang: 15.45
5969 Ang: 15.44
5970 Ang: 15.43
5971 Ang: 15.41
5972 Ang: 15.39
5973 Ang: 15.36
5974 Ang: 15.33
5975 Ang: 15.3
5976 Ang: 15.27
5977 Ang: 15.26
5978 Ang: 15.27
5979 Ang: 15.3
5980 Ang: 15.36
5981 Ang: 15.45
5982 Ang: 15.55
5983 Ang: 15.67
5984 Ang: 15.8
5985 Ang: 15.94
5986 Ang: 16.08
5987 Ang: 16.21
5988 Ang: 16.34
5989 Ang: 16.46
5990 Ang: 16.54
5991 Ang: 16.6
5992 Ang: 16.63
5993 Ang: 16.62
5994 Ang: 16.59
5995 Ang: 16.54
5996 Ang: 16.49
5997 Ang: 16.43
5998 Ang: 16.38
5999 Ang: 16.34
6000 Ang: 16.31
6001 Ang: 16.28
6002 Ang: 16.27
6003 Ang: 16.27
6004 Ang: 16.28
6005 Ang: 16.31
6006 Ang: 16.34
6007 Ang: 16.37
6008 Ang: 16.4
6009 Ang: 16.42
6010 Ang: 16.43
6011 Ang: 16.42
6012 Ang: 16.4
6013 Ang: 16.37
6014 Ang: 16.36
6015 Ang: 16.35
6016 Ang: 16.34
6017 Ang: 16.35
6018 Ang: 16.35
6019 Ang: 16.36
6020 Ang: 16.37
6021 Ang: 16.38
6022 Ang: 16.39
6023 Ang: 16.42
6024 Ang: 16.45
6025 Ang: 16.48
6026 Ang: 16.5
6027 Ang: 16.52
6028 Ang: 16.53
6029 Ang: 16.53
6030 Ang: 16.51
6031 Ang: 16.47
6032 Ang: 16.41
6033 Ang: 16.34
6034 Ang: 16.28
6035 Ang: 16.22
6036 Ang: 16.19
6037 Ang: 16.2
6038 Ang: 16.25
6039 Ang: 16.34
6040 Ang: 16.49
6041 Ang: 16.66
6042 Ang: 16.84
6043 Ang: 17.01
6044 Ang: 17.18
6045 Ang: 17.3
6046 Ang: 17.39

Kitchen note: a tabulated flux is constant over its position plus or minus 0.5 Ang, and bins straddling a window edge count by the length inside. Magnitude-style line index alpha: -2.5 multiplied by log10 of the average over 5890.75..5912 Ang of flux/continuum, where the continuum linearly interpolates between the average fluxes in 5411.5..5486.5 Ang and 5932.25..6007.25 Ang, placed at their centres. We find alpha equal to 0.38 mag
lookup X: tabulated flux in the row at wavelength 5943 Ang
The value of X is 15.41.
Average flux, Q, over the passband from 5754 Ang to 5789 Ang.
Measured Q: 15.4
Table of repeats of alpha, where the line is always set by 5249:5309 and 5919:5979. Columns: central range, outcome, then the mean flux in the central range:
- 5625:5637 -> -0.08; 14.5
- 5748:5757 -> -0.13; 16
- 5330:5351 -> 0.02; 11.3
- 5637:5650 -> -0.08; 14.5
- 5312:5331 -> -0.01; 11.5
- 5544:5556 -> -0.08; 13.9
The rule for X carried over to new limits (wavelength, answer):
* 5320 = 12.12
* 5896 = 7.906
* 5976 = 15.27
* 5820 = 15.61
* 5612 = 13.83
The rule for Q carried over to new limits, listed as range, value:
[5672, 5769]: 15.3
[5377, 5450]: 12.5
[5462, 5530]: 12.8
